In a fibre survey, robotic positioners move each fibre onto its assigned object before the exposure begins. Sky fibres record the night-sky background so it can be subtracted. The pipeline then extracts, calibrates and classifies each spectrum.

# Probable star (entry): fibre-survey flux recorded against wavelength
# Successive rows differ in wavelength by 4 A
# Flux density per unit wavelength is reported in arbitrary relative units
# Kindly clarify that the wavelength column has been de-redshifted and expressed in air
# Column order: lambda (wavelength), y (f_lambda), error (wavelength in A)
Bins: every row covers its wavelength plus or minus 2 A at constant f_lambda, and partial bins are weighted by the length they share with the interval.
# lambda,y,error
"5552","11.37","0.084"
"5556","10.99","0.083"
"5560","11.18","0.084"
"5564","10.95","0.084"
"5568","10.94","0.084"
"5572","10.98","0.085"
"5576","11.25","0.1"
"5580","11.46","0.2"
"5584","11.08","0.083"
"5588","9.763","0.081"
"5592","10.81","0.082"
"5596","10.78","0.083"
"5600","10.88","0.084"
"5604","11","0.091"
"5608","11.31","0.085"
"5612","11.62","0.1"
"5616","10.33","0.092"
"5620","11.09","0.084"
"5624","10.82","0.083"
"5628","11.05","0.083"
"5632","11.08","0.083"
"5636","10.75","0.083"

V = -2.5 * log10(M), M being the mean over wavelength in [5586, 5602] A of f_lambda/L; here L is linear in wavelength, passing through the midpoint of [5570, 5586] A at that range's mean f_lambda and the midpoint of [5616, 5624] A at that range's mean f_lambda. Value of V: 0.05 mag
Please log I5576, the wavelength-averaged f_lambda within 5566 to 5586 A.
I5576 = 11.1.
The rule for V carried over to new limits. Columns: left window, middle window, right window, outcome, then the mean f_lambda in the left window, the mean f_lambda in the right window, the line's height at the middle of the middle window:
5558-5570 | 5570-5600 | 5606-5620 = 0.017 mag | 11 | 11.1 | 11.1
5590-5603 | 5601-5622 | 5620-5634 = -0.014 mag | 10.8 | 11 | 10.9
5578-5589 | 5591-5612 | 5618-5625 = -0.011 mag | 10.9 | 11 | 10.9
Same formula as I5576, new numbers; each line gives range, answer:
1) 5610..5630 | 11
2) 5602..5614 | 11.3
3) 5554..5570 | 11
